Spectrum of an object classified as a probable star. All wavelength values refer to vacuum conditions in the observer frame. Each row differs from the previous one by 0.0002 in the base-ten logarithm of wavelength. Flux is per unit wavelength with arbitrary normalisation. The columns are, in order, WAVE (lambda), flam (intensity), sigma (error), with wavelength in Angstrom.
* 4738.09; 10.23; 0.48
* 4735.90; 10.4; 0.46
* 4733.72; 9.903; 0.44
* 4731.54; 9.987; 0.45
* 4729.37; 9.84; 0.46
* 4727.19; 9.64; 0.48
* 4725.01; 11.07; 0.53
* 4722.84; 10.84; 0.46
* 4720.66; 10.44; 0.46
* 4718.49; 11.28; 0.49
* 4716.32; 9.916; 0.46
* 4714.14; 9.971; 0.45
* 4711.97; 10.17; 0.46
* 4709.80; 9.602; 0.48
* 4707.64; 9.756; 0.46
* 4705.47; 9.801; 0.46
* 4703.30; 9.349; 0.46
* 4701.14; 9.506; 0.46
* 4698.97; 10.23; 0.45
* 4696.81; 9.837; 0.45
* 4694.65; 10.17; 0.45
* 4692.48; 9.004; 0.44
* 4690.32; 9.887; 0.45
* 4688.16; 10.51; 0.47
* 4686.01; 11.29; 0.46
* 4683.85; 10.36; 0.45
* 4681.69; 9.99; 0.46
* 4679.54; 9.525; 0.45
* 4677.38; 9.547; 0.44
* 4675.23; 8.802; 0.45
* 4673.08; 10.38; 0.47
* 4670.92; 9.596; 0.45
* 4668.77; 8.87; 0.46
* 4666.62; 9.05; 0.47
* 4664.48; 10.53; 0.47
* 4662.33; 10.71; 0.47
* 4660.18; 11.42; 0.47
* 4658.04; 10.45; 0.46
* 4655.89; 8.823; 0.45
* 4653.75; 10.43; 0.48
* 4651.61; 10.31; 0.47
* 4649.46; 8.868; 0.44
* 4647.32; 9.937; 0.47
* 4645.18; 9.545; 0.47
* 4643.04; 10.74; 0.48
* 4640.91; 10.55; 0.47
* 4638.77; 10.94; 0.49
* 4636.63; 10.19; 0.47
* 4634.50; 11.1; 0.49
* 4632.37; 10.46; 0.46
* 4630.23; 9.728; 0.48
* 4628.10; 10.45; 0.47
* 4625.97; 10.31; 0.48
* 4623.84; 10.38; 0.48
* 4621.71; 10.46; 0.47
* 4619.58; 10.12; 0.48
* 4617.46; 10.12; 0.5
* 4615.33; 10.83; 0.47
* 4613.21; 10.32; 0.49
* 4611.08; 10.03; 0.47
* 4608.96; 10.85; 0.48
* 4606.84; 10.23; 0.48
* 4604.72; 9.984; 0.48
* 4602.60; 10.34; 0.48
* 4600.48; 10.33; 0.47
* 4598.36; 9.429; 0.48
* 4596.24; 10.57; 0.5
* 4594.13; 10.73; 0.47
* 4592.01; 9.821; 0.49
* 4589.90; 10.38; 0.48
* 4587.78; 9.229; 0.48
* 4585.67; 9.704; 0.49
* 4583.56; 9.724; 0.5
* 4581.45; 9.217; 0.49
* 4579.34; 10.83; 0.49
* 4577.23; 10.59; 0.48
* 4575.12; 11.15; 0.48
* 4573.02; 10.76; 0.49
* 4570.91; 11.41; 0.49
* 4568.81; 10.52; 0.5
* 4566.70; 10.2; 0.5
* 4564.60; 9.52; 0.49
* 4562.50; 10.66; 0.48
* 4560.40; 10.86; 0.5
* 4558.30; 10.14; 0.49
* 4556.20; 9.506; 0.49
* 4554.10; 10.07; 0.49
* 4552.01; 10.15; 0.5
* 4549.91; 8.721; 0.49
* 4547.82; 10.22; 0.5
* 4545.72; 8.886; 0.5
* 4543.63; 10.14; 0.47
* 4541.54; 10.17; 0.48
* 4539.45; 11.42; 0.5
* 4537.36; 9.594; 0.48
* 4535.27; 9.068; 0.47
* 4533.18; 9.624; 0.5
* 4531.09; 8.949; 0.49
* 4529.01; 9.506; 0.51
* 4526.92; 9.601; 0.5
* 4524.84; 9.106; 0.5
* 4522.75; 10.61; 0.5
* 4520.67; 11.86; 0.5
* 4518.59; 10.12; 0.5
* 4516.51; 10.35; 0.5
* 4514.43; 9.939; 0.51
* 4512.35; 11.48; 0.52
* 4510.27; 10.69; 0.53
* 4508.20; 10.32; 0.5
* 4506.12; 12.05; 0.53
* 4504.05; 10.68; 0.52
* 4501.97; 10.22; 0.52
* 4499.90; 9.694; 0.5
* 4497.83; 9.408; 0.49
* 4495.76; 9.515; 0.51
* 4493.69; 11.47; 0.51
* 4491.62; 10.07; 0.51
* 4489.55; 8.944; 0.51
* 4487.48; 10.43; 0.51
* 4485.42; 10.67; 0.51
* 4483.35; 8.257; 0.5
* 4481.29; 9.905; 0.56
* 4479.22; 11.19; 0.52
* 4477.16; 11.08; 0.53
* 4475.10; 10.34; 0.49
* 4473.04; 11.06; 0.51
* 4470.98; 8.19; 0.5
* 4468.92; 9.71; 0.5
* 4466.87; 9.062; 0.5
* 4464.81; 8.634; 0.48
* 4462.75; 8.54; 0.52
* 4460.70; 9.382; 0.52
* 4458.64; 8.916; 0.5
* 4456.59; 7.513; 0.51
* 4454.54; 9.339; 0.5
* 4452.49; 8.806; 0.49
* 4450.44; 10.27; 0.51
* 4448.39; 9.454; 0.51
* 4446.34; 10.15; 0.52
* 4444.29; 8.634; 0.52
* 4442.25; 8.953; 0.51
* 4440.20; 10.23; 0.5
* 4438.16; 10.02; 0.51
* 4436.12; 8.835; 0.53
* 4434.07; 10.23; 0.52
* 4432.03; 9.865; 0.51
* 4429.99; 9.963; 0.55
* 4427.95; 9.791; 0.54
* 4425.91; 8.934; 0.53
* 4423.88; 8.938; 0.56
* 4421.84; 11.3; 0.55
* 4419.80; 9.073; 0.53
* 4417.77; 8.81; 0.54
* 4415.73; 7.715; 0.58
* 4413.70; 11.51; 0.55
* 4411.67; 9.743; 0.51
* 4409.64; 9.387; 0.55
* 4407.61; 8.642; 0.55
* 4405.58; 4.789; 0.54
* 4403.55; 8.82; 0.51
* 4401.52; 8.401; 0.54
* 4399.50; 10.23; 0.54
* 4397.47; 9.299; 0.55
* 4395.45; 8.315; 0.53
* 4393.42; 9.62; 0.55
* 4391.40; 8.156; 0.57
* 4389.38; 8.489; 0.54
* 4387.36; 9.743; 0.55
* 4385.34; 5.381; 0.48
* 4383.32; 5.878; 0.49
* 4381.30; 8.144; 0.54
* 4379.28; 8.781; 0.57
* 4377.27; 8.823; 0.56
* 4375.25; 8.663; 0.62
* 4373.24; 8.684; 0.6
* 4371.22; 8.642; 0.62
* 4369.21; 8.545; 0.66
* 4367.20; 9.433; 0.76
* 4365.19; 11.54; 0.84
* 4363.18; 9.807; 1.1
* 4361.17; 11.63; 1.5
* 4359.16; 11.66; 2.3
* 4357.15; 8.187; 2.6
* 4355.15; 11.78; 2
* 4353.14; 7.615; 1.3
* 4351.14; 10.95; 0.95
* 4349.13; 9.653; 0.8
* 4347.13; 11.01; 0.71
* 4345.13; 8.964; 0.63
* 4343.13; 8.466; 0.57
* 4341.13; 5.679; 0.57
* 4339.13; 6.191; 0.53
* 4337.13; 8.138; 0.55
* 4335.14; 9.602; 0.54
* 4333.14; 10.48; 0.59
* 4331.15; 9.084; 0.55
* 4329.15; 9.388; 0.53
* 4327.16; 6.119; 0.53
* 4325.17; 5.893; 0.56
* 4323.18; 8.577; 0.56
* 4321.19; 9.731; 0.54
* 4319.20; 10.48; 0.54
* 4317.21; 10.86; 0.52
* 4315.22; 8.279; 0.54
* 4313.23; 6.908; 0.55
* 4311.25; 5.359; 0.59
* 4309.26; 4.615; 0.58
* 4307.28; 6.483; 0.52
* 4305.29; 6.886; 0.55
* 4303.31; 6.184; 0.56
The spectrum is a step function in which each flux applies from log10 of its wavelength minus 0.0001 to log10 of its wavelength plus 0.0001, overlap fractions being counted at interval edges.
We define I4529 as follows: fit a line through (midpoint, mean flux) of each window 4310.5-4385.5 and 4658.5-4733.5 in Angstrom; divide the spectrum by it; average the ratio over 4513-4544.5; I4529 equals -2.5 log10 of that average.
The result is -0.06 mag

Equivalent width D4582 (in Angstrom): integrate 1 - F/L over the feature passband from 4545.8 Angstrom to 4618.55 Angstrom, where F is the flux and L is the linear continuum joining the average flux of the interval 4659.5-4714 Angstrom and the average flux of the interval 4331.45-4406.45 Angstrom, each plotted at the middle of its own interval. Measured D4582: -4.8 Angstrom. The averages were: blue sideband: 8.88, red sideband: 9.91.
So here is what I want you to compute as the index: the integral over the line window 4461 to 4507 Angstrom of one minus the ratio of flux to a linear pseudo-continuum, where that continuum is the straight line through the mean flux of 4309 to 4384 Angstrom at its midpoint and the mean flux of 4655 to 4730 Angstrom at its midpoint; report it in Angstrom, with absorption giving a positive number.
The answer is -3.29 Angstrom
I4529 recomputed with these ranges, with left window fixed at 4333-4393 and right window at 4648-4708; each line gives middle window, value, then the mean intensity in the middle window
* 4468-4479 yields -0.099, 10.2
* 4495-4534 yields -0.089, 10.2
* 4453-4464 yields 0.059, 8.74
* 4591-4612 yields -0.062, 10.2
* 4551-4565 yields -0.070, 10.2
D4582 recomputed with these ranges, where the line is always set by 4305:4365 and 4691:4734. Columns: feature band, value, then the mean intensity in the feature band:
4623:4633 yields -0.6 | 10.2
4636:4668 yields -1.1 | 10.2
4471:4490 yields -2.0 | 10.1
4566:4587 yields -1.9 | 10.4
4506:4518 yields -1.8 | 10.7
